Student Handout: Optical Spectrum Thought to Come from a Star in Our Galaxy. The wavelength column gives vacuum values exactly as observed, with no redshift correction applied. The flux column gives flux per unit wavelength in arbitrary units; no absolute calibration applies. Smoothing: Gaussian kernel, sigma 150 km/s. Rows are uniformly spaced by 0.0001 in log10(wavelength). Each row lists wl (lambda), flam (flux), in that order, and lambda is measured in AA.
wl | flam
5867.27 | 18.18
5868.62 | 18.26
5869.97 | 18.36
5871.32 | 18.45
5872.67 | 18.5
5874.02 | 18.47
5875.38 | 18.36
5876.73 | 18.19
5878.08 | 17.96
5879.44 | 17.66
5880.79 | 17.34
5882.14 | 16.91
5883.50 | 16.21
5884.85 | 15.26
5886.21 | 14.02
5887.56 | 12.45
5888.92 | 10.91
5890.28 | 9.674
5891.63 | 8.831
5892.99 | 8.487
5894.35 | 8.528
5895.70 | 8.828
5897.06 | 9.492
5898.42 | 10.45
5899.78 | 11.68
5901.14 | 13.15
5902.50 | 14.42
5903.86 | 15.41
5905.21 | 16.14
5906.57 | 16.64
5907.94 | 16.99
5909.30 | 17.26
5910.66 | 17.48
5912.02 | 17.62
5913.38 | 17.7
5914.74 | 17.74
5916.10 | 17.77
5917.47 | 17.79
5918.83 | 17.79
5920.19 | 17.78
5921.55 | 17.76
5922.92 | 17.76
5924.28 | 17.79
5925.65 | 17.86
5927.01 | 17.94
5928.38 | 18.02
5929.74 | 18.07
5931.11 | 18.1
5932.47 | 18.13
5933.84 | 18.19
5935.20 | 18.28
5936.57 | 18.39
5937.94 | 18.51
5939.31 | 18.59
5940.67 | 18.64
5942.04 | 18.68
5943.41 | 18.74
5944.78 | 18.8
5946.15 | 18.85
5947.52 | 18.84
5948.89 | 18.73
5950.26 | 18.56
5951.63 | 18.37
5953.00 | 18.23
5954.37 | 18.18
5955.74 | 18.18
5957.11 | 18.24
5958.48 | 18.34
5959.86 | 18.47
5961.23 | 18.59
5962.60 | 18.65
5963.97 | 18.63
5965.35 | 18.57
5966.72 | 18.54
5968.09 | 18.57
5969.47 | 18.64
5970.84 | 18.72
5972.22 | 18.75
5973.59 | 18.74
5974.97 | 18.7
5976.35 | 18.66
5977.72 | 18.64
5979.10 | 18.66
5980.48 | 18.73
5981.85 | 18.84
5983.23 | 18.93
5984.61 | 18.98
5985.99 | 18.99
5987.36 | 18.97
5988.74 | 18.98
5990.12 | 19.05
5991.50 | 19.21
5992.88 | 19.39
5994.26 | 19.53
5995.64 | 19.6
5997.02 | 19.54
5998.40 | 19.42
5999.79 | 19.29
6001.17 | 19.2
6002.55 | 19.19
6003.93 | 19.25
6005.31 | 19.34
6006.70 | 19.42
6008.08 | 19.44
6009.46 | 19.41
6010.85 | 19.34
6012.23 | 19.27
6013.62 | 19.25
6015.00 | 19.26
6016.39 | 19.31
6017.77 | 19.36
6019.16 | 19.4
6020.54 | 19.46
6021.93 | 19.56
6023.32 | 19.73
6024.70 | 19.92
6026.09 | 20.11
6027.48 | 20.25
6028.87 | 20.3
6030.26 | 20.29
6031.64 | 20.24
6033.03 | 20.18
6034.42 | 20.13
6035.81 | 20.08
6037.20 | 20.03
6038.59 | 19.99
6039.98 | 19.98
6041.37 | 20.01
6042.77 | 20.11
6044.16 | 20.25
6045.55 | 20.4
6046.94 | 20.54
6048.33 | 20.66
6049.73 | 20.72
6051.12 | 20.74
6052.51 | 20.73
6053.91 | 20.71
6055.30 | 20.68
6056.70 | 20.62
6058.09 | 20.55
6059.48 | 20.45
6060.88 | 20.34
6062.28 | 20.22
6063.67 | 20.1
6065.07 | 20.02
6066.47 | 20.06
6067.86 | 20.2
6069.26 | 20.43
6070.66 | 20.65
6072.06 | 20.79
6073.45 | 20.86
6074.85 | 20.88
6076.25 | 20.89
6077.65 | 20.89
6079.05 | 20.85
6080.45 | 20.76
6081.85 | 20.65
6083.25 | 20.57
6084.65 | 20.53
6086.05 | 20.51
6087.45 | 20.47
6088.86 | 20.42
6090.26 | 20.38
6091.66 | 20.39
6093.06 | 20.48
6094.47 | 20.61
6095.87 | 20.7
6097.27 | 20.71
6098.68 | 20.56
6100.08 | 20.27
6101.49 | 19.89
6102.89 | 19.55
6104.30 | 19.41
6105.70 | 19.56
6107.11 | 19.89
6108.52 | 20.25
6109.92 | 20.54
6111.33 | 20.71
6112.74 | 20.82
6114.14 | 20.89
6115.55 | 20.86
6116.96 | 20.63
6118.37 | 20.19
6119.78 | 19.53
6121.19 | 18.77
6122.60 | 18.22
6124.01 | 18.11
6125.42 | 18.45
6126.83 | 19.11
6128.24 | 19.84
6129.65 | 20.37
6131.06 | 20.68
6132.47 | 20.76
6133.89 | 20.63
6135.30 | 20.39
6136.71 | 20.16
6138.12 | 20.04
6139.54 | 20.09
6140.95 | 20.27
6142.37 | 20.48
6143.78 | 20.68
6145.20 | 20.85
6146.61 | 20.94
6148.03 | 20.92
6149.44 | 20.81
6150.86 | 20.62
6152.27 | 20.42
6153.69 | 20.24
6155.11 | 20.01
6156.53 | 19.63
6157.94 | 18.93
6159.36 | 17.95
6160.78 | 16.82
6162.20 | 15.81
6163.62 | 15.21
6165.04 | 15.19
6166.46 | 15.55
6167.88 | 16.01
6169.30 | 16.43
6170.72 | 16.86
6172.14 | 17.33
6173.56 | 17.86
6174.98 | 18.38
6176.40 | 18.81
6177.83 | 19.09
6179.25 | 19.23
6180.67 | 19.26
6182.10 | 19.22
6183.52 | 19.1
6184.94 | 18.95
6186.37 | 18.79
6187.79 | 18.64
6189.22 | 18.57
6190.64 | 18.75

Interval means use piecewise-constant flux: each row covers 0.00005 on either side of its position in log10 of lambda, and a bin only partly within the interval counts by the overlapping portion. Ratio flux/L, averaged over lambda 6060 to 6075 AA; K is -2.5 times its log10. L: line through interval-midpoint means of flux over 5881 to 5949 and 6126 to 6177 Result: -0.14 mag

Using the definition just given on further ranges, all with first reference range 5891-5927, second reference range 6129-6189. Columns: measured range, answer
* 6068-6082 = -0.174 mag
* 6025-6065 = -0.182 mag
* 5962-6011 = -0.169 mag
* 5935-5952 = -0.193 mag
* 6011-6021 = -0.157 mag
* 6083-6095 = -0.146 mag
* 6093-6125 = -0.103 mag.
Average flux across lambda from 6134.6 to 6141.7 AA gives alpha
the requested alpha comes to 20.2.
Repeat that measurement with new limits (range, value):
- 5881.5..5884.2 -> 16.5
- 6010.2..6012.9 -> 19.3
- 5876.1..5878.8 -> 18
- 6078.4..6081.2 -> 20.8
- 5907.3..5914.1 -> 17.4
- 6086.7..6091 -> 20.4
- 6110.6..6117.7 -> 20.8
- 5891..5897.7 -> 8.83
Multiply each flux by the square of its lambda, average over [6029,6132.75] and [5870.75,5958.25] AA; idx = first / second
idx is 1.30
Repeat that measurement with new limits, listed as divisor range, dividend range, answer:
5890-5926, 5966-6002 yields 1.31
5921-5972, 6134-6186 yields 1.10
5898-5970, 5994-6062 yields 1.16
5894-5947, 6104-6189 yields 1.24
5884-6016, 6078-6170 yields 1.20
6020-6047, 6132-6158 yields 1.05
